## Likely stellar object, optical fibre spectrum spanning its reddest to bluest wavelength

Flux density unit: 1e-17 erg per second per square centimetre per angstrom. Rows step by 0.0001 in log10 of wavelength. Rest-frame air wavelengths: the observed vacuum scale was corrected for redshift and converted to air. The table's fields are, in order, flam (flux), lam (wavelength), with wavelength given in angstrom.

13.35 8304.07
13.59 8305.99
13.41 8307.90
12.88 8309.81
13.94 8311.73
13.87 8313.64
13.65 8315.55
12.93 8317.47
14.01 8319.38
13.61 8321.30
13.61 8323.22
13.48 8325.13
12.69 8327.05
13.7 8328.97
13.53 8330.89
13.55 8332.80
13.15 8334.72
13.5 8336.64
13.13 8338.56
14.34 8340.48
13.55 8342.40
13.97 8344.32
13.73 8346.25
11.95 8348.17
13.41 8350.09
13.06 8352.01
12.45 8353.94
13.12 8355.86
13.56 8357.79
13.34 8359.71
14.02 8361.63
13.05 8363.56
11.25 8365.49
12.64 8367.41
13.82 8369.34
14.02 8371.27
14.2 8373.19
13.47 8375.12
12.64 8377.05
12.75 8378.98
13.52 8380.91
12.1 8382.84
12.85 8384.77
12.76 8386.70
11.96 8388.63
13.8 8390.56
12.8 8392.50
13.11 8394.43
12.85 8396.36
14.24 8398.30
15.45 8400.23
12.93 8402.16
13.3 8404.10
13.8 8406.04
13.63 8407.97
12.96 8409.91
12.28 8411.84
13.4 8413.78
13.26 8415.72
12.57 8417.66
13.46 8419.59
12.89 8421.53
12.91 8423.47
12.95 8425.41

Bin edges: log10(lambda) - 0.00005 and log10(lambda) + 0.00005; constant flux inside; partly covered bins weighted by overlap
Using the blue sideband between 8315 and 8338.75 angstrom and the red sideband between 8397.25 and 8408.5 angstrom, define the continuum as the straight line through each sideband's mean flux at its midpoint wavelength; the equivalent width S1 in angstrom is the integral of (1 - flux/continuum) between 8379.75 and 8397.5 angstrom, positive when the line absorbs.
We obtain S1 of 1.2 angstrom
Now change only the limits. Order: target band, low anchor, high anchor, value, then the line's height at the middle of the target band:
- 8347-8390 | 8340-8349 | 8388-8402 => 1.5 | 13.5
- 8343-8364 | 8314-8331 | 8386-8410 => 0.3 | 13.4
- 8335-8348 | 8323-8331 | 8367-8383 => -0.2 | 13.4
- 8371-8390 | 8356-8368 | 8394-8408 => 0.4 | 13.3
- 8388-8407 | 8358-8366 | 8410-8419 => -0.7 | 13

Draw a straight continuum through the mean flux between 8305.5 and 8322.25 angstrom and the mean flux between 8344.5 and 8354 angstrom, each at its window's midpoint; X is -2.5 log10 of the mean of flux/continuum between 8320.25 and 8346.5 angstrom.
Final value -0.02 mag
